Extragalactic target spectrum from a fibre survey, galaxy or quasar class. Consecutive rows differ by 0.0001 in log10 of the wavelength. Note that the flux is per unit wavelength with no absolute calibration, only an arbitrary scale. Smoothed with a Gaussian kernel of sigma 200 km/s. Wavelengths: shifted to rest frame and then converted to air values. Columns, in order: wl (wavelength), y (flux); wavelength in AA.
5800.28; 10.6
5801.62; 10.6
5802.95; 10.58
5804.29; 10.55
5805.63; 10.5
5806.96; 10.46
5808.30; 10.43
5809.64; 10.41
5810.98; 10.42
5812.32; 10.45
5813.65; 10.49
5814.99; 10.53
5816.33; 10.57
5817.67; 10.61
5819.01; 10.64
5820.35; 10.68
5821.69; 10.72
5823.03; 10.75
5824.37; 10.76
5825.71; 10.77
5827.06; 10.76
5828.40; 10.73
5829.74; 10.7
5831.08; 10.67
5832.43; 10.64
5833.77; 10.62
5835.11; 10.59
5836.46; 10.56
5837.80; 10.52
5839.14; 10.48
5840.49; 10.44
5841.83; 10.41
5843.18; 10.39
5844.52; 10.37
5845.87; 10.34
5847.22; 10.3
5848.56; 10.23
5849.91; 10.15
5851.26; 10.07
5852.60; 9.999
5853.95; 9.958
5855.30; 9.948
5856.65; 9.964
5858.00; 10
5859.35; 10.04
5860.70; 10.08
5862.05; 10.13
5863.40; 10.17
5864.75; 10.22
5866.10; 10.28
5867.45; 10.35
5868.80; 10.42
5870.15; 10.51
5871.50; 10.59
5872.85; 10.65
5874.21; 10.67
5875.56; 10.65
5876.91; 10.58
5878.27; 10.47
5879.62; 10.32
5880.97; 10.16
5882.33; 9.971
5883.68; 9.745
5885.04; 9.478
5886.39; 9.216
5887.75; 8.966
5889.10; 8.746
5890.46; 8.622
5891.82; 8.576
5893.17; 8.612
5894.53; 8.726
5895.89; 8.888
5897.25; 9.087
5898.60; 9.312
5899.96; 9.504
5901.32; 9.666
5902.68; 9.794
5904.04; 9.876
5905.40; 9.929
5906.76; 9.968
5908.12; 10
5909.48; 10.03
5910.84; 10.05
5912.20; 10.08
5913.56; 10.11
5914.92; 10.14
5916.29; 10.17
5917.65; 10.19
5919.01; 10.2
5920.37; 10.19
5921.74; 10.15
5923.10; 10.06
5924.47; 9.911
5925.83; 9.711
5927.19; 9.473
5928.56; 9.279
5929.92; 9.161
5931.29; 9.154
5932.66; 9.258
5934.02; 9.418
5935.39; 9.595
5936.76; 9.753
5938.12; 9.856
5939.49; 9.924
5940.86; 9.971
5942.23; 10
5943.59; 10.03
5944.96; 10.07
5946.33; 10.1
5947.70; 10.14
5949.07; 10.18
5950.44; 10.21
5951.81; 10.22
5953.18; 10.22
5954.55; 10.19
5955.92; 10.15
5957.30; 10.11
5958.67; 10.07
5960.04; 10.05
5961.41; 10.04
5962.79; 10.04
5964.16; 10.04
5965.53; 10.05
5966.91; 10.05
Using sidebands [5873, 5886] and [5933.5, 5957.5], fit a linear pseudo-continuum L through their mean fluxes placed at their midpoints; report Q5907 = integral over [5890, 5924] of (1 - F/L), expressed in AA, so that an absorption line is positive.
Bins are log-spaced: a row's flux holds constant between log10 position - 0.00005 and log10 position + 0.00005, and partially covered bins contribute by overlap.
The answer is 1.5 AA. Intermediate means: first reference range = 10.2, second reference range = 10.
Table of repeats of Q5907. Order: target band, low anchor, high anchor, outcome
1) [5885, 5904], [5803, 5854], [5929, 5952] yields 1.9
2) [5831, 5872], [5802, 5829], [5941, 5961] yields 0.7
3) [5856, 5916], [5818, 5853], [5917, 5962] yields 2.2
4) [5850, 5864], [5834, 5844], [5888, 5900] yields -0.1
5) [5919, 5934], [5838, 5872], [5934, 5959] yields 0.6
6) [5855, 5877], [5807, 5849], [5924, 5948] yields -0.1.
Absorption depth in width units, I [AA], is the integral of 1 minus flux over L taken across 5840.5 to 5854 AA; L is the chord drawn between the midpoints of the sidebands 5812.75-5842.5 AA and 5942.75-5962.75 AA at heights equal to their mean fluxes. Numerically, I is 0.4 AA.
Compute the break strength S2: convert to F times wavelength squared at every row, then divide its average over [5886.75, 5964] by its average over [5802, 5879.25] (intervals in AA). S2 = 1.0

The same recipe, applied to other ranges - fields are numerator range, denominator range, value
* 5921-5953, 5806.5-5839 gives 0.96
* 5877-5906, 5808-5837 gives 0.91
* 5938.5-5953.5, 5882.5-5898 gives 1.14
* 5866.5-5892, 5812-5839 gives 0.95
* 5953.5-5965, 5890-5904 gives 1.13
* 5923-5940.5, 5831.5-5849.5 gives 0.94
